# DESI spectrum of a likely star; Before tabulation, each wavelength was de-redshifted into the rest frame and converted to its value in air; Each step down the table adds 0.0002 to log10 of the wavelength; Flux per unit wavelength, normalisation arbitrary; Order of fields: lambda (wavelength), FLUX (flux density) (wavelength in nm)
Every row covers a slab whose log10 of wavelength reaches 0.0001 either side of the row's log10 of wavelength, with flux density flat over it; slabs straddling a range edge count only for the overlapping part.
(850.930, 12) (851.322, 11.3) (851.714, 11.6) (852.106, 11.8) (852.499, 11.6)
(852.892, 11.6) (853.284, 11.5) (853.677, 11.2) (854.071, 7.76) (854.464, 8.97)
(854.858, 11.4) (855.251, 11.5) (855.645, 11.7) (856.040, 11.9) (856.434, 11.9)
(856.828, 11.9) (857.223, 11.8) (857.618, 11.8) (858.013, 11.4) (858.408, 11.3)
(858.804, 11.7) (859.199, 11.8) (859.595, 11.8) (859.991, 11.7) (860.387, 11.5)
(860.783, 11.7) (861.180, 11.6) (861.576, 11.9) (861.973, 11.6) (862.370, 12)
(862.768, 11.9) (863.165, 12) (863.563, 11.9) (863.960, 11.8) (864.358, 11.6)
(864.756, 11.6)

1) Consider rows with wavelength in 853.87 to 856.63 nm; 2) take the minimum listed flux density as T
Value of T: 7.76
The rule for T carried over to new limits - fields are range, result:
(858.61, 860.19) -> 11.7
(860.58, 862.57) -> 11.6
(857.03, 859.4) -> 11.3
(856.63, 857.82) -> 11.8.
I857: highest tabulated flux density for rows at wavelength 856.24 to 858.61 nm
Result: 11.9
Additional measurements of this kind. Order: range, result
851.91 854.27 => 11.8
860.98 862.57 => 12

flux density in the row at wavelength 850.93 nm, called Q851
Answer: 12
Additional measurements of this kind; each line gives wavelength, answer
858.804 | 11.7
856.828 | 11.9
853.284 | 11.5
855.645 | 11.7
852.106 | 11.8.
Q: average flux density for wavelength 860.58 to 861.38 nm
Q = 11.7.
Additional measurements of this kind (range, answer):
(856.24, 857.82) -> 11.8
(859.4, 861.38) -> 11.7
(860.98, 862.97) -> 11.8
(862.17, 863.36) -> 12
